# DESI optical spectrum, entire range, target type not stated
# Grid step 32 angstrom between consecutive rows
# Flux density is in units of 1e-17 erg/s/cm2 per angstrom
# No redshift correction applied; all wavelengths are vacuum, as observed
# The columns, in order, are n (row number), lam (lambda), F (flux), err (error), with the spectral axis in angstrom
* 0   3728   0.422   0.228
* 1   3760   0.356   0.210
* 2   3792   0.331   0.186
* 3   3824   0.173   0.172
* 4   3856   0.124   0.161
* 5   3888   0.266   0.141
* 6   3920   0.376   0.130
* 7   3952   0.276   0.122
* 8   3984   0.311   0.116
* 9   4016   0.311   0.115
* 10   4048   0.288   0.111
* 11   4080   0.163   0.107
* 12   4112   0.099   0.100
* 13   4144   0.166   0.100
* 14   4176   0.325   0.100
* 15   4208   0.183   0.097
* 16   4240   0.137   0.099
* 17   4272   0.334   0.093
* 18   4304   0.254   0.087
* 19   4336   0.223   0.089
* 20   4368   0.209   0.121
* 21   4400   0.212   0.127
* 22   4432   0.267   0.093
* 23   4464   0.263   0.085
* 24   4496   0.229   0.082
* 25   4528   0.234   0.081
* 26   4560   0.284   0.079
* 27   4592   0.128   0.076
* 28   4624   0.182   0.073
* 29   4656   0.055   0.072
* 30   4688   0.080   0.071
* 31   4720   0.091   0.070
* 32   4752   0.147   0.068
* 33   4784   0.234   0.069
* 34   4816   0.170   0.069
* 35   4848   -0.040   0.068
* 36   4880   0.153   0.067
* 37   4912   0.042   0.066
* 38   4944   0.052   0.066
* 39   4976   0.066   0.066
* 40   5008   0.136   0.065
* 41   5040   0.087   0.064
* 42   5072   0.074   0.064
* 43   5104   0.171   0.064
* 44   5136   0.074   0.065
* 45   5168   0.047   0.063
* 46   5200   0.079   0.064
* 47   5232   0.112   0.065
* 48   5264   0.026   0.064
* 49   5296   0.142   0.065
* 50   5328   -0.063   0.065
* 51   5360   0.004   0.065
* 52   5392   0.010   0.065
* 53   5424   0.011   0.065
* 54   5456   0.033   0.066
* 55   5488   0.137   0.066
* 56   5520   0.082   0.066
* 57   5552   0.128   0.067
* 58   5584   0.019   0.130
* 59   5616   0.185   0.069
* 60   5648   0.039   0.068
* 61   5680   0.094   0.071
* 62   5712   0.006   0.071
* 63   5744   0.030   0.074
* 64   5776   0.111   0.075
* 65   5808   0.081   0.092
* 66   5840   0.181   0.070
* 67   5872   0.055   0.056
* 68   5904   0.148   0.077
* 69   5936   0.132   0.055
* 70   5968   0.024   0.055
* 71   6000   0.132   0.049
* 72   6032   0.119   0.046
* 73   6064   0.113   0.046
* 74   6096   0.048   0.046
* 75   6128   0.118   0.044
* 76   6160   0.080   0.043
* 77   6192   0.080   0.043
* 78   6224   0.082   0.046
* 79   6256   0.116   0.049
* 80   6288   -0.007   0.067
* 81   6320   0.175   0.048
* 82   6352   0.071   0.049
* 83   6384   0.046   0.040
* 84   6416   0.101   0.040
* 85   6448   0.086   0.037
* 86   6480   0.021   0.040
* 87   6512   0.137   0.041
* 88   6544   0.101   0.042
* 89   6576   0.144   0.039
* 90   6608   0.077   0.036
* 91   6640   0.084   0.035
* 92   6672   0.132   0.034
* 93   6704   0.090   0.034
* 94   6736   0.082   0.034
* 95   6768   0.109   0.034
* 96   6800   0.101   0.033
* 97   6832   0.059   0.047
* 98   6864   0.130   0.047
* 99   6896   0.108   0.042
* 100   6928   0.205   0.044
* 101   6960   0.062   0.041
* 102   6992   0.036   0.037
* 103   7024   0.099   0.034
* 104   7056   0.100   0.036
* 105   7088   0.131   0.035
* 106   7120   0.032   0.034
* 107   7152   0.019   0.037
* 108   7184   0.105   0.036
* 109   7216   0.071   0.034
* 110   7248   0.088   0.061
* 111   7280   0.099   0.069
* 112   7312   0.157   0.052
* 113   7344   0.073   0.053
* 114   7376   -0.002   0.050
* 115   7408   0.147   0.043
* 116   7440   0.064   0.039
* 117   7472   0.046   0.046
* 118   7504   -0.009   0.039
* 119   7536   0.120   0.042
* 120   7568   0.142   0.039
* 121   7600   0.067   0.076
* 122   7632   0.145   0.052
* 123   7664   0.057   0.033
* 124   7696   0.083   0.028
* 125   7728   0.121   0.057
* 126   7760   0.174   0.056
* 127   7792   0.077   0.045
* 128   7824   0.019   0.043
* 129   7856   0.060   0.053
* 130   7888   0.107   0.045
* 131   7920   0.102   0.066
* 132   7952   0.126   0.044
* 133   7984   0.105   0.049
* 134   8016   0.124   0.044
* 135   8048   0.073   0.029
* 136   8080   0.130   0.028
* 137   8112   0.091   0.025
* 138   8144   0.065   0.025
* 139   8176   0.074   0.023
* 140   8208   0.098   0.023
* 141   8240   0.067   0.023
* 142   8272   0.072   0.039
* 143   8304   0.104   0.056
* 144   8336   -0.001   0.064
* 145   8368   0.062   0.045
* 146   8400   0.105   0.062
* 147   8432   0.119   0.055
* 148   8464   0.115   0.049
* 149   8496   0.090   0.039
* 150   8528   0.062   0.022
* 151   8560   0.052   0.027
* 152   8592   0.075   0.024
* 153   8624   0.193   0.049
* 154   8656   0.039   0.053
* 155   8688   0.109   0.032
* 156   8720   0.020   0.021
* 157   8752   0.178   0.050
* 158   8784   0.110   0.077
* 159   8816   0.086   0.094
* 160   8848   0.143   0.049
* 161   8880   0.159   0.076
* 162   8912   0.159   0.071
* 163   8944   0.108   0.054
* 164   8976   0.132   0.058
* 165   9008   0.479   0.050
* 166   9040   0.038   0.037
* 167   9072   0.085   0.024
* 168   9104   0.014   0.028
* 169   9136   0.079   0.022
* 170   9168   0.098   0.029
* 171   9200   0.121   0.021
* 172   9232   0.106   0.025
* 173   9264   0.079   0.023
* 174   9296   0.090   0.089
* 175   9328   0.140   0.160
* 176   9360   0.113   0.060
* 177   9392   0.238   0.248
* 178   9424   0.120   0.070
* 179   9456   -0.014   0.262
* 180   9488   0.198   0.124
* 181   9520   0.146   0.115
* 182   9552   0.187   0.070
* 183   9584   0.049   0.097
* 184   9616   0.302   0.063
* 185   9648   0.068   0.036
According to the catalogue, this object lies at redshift 1.416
